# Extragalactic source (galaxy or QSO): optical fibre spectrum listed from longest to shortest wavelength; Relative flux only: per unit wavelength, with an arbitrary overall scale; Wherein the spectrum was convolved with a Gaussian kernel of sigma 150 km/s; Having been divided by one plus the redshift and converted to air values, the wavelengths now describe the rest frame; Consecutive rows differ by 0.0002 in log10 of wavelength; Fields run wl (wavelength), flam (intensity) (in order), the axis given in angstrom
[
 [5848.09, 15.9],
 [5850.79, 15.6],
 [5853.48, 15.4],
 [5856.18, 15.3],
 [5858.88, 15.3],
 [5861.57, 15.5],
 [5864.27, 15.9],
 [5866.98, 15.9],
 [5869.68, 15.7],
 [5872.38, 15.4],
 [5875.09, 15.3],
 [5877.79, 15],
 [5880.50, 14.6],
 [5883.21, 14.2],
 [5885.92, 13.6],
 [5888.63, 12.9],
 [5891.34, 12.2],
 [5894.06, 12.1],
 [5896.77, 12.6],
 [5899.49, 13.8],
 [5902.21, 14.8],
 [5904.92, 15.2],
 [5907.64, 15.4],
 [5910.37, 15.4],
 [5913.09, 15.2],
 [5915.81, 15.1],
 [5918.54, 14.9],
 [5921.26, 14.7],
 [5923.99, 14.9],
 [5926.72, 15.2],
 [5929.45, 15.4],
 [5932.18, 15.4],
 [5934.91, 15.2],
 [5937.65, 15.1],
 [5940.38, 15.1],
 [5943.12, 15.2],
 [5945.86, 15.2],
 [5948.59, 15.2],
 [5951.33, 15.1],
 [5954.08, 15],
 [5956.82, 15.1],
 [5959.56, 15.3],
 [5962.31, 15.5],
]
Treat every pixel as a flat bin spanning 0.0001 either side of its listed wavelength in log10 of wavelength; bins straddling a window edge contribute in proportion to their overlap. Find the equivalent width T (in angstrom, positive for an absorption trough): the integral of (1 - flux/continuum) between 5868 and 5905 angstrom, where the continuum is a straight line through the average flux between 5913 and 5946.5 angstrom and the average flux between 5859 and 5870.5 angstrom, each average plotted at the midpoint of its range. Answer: 3.4 angstrom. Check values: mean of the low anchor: 15.7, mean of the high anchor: 15.1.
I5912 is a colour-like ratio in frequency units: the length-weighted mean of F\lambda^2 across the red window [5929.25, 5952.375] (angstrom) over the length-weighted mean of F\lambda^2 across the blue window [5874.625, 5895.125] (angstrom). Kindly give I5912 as 1.1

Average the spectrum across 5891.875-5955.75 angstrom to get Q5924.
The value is 14.8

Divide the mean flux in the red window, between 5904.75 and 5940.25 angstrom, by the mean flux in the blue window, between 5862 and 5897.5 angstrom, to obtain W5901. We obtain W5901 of 1.1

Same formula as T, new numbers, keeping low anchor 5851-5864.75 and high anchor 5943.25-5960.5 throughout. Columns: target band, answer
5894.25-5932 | 1.3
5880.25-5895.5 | 2.2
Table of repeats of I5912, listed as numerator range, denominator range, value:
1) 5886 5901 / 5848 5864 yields 0.84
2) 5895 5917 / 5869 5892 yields 1.03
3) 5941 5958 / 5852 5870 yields 1.00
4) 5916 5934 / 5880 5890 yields 1.11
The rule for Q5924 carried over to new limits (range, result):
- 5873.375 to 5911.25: 14.1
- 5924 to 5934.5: 15.3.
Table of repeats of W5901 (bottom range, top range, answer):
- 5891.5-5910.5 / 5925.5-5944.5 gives 1.09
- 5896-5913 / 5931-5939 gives 1.04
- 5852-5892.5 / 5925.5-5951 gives 1.03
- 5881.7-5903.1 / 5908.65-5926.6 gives 1.14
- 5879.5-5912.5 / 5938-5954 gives 1.09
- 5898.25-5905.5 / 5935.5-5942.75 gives 1.04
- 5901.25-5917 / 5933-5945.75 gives 1.00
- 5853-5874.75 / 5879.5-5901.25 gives 0.85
